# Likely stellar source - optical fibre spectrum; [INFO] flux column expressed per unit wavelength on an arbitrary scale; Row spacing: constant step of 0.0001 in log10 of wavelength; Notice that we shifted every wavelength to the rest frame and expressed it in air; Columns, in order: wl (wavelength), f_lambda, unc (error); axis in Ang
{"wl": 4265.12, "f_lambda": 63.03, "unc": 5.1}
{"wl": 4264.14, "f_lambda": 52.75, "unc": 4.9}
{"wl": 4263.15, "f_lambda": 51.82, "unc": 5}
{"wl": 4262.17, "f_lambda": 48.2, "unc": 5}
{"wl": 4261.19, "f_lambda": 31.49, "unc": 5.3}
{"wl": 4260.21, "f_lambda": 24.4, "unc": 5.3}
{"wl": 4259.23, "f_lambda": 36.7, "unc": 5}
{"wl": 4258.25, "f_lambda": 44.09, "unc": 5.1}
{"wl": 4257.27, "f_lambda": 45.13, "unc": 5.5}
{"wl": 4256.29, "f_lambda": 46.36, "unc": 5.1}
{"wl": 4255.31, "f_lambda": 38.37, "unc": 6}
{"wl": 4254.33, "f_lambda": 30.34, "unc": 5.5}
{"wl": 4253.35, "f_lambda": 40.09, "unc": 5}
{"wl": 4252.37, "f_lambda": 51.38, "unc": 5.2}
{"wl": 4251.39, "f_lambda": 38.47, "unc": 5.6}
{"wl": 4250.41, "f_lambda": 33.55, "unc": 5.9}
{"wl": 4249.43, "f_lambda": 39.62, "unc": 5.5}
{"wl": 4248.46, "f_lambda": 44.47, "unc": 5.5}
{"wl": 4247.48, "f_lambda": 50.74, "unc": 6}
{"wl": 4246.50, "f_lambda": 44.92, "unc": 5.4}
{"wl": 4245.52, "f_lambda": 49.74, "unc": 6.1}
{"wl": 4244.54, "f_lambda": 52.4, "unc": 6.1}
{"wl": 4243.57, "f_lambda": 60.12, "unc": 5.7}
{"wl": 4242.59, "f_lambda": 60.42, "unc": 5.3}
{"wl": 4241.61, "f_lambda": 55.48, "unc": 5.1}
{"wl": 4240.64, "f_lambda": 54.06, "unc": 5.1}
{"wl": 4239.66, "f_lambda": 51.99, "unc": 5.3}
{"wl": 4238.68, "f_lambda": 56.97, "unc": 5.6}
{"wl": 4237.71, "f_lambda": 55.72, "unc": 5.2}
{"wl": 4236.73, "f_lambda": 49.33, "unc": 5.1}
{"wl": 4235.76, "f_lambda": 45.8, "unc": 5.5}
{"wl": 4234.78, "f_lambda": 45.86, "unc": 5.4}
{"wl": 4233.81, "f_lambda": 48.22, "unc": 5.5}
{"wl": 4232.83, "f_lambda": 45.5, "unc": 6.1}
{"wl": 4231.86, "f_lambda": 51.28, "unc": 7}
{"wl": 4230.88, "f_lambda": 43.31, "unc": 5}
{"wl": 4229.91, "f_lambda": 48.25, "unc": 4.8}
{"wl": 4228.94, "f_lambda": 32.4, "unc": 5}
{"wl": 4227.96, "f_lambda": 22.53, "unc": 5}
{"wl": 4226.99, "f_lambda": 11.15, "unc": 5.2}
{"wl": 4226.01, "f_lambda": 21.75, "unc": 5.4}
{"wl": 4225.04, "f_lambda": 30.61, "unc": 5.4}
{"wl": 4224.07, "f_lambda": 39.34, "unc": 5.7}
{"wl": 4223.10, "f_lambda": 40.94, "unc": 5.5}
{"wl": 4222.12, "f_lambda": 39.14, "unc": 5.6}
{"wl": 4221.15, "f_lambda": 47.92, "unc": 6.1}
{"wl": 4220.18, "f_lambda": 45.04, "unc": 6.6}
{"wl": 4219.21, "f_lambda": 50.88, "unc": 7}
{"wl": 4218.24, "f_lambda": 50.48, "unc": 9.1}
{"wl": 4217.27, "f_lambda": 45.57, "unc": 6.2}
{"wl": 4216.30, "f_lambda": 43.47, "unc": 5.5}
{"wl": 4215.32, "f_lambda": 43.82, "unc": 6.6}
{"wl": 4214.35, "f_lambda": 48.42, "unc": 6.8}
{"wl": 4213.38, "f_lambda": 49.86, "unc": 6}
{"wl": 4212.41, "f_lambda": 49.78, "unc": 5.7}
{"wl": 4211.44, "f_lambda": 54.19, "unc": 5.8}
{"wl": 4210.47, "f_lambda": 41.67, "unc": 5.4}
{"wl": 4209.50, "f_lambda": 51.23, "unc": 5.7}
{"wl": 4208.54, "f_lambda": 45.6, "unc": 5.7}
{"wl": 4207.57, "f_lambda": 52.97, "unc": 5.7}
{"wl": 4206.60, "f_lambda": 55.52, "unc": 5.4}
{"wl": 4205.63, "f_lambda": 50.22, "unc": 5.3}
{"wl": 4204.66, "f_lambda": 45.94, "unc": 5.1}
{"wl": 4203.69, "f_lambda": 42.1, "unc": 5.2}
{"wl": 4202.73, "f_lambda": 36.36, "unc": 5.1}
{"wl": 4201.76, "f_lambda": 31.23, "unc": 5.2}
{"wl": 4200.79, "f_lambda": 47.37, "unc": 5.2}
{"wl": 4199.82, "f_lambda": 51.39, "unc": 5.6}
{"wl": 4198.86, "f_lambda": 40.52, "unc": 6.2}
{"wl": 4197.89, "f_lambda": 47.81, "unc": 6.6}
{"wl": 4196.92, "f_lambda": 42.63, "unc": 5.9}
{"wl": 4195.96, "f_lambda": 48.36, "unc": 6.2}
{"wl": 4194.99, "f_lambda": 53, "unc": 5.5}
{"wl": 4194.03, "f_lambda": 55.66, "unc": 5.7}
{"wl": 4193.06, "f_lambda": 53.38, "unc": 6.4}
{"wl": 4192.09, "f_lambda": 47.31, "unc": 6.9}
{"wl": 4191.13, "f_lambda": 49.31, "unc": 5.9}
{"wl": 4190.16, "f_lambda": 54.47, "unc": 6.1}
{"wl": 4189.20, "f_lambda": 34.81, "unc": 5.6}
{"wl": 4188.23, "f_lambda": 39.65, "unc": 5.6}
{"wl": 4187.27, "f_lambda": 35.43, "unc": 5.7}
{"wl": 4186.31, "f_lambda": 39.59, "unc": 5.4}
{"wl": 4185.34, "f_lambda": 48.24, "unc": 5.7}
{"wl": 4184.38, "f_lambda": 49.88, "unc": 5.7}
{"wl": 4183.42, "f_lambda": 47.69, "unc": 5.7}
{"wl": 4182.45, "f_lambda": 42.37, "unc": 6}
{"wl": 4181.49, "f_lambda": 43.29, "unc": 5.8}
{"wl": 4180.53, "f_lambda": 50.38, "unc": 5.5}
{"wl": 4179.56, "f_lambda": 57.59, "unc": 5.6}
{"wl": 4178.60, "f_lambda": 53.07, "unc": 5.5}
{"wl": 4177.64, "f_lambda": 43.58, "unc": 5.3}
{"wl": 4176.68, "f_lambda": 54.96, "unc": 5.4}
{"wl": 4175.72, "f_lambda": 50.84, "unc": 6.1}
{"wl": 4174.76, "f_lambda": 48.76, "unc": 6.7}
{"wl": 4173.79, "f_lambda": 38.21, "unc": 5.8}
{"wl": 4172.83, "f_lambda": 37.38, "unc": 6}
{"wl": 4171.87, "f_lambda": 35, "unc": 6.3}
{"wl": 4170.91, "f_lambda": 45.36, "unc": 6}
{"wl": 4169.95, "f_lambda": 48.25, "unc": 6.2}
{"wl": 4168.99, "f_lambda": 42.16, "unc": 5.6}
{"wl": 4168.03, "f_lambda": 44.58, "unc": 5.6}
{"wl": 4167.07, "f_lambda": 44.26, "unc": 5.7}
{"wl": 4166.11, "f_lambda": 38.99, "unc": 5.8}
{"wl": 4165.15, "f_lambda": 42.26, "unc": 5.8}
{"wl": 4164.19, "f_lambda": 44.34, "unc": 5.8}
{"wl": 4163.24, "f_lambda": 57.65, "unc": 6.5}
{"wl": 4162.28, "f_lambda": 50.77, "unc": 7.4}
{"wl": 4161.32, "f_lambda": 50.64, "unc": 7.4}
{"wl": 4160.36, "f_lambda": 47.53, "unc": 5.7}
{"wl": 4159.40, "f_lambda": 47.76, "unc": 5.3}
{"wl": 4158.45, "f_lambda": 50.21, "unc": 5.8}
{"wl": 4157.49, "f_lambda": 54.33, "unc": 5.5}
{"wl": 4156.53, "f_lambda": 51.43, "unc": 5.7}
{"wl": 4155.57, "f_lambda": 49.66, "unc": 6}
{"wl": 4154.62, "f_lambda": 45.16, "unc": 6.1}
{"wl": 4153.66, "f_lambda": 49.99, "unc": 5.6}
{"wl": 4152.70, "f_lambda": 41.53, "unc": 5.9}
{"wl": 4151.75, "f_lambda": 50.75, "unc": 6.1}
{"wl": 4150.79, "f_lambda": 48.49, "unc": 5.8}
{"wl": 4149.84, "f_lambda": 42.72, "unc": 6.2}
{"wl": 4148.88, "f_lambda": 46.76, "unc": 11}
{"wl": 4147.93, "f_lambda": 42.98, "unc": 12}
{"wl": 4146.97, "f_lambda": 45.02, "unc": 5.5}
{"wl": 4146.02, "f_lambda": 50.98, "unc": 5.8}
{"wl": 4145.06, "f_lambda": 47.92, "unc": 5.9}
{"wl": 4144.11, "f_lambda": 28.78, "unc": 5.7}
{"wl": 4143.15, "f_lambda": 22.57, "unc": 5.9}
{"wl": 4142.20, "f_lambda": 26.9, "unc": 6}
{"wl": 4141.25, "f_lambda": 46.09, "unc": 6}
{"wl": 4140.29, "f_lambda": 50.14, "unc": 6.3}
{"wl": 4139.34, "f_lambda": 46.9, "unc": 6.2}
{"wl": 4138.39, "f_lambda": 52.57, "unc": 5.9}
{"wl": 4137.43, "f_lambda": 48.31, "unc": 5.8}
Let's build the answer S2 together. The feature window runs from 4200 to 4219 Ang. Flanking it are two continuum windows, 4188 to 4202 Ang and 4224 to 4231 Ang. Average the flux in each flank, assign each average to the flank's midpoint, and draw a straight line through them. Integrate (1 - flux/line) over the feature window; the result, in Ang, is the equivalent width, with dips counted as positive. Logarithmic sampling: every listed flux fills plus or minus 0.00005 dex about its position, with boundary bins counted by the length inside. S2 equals -3.8 Ang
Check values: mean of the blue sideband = 46.8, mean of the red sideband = 30.1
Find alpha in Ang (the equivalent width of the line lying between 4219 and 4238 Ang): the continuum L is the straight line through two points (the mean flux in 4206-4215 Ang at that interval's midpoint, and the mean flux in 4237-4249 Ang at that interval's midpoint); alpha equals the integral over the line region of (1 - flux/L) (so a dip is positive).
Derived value 4.1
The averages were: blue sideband 49.8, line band 40.4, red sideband 53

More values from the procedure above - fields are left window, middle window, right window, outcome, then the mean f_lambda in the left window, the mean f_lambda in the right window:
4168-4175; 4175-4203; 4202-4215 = -1.27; 42.1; 47.6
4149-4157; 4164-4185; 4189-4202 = 0.81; 47.4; 47.5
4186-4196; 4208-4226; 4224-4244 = 0.16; 46.5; 44.4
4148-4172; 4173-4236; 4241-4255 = 2.55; 46.9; 46.5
